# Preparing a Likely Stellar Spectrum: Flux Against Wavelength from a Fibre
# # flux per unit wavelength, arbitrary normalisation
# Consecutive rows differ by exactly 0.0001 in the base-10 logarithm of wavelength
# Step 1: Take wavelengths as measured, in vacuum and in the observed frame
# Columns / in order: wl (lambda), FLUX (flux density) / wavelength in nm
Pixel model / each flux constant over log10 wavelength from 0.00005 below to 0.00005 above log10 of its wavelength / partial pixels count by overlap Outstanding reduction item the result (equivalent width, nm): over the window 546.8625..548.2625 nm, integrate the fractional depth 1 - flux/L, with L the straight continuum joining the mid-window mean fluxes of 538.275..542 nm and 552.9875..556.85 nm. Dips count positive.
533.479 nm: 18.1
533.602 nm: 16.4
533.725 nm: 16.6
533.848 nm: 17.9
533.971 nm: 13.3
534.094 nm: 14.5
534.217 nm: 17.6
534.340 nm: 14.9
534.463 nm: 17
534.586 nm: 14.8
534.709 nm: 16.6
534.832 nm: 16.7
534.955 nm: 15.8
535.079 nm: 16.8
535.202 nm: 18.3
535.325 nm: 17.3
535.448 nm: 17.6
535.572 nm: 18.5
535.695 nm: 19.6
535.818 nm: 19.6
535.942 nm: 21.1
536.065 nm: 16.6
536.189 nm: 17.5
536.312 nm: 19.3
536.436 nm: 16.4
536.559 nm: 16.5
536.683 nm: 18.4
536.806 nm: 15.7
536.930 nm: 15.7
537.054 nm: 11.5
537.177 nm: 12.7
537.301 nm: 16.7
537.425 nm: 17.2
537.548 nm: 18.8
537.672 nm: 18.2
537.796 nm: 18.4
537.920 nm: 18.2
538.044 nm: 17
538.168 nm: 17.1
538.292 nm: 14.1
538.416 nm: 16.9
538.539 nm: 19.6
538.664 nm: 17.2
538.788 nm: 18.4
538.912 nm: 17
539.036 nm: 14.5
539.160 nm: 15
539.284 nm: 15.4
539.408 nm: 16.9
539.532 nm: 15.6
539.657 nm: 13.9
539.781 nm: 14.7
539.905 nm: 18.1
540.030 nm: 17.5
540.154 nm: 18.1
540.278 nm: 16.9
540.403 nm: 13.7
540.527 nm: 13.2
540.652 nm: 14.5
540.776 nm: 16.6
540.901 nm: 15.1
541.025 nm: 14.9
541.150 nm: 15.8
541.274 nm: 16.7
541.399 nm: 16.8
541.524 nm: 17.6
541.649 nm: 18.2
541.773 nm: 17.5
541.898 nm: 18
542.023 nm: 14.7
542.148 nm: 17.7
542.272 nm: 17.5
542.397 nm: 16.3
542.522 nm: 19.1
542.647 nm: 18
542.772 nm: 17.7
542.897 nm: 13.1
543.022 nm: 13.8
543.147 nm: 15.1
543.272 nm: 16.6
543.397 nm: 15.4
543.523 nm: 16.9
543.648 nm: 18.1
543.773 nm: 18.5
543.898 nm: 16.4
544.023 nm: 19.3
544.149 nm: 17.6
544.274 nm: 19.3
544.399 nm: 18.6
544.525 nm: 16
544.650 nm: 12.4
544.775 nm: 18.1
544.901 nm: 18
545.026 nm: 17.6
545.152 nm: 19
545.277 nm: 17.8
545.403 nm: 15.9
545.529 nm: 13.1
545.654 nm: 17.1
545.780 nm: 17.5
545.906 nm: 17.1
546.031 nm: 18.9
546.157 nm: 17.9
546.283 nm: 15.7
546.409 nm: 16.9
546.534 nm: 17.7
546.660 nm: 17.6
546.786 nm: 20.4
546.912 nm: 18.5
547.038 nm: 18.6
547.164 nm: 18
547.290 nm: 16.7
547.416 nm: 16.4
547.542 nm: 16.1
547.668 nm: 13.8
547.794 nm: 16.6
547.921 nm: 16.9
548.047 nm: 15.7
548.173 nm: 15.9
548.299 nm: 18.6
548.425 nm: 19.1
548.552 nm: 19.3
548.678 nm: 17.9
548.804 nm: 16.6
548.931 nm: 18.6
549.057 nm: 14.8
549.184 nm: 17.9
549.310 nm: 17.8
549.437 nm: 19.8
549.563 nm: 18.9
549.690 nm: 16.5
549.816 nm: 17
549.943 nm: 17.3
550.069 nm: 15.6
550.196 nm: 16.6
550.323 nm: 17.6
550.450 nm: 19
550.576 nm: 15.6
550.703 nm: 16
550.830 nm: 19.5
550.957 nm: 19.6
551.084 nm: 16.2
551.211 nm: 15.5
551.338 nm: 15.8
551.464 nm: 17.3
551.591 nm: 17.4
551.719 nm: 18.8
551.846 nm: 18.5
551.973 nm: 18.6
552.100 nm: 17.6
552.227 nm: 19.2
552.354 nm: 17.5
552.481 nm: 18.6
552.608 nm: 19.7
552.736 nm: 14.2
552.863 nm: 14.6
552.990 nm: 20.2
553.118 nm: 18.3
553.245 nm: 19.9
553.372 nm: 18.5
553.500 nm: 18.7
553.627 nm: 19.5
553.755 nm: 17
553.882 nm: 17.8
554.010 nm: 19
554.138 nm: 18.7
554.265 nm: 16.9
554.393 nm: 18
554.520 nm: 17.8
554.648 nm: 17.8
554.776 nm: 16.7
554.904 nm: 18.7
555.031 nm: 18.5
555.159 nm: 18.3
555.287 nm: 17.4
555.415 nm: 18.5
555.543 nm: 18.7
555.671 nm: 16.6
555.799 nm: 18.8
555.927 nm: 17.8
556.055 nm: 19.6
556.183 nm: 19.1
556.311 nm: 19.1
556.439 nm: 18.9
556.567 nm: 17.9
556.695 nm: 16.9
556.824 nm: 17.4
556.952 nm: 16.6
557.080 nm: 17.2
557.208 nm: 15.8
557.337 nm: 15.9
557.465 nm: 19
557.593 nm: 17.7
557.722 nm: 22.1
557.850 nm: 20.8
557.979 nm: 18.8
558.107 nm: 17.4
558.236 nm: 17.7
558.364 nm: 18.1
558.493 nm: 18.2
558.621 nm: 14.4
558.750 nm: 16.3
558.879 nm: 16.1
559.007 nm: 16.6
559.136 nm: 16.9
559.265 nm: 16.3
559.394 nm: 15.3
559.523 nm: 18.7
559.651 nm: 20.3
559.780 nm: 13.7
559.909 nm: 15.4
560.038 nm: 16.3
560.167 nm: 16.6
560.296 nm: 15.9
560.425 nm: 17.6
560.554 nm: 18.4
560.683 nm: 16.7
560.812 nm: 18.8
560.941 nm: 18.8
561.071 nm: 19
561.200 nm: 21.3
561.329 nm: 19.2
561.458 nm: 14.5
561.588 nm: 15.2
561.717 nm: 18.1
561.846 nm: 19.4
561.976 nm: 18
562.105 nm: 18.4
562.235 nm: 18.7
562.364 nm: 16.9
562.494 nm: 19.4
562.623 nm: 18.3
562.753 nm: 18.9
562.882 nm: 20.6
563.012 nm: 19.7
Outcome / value 0.05 nm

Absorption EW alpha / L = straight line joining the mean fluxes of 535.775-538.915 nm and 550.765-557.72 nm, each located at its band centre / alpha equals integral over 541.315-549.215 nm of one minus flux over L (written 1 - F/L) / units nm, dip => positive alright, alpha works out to 0.18 nm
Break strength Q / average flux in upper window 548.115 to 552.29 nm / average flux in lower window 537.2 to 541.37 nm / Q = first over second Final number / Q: 1.07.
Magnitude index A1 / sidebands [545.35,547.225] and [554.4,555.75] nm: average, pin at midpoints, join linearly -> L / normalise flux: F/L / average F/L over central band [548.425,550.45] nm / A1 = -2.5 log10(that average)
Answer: 0.00 mag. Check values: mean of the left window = 17.4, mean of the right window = 17.9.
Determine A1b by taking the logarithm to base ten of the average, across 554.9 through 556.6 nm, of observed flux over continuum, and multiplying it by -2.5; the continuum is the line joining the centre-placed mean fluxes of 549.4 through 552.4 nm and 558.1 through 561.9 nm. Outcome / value -0.064 mag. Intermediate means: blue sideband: 17.5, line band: 18.4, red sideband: 17.2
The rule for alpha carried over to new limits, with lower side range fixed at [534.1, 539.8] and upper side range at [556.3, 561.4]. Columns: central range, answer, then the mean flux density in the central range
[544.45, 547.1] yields -0.02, 17.2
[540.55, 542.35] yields 0.05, 16.5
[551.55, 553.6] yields -0.10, 18.2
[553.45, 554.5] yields -0.05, 18.2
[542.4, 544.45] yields 0.00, 17.1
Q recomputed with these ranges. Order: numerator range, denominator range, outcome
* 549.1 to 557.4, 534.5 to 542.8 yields 1.06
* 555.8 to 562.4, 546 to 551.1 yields 1.01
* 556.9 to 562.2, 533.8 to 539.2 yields 1.04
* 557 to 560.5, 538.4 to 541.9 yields 1.06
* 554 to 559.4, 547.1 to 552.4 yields 1.03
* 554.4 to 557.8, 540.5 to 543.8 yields 1.10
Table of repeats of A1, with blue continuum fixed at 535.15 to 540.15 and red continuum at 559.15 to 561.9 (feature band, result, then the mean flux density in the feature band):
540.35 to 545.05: 0.03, 16.6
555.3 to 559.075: -0.03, 17.9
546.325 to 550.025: -0.02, 17.4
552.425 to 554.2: -0.06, 18.2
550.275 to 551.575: 0.00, 17.2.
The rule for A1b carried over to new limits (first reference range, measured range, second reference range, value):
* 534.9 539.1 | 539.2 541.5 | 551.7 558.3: 0.10 mag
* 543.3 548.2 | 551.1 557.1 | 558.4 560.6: -0.07 mag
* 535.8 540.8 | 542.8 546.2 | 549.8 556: 0.01 mag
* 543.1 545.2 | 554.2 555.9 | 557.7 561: -0.04 mag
